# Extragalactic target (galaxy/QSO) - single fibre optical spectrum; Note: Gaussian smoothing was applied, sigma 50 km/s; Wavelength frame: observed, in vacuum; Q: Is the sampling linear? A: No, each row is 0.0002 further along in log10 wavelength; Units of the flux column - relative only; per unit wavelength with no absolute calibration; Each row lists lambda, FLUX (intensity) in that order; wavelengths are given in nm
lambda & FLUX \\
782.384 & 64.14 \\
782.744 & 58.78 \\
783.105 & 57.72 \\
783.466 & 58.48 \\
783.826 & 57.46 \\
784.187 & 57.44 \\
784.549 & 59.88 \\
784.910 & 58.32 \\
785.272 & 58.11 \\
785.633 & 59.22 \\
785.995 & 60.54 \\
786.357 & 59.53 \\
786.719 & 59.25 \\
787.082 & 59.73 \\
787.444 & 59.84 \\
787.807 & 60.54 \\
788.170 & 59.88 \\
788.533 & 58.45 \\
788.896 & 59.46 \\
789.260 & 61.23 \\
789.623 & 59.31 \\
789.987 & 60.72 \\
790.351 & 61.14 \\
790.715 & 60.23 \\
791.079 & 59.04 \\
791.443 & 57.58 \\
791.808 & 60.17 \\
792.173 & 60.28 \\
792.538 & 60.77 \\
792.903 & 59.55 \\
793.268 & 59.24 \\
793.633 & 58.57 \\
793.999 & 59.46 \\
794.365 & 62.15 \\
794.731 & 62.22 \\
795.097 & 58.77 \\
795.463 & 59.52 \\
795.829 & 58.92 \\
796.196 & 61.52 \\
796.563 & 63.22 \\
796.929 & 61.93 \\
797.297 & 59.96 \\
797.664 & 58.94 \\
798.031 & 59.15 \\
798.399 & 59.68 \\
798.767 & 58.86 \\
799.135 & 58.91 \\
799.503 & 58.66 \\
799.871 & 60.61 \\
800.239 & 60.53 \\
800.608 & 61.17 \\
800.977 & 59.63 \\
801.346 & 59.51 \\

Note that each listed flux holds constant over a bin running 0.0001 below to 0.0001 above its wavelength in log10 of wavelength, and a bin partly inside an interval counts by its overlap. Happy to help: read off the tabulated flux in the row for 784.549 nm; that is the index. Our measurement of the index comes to 59.88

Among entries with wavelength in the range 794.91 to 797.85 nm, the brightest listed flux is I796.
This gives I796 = 63.22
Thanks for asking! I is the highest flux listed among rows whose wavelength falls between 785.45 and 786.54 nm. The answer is 60.54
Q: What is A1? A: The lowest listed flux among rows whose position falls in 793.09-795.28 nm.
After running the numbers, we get 58.57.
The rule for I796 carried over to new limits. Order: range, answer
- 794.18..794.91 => 62.22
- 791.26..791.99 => 60.17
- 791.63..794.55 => 62.15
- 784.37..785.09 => 59.88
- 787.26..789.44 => 61.23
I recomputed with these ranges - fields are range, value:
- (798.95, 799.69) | 58.91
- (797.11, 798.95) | 59.96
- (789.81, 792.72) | 61.14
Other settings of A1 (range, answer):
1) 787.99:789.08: 58.45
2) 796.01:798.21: 58.94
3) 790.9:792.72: 57.58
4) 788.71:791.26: 59.04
